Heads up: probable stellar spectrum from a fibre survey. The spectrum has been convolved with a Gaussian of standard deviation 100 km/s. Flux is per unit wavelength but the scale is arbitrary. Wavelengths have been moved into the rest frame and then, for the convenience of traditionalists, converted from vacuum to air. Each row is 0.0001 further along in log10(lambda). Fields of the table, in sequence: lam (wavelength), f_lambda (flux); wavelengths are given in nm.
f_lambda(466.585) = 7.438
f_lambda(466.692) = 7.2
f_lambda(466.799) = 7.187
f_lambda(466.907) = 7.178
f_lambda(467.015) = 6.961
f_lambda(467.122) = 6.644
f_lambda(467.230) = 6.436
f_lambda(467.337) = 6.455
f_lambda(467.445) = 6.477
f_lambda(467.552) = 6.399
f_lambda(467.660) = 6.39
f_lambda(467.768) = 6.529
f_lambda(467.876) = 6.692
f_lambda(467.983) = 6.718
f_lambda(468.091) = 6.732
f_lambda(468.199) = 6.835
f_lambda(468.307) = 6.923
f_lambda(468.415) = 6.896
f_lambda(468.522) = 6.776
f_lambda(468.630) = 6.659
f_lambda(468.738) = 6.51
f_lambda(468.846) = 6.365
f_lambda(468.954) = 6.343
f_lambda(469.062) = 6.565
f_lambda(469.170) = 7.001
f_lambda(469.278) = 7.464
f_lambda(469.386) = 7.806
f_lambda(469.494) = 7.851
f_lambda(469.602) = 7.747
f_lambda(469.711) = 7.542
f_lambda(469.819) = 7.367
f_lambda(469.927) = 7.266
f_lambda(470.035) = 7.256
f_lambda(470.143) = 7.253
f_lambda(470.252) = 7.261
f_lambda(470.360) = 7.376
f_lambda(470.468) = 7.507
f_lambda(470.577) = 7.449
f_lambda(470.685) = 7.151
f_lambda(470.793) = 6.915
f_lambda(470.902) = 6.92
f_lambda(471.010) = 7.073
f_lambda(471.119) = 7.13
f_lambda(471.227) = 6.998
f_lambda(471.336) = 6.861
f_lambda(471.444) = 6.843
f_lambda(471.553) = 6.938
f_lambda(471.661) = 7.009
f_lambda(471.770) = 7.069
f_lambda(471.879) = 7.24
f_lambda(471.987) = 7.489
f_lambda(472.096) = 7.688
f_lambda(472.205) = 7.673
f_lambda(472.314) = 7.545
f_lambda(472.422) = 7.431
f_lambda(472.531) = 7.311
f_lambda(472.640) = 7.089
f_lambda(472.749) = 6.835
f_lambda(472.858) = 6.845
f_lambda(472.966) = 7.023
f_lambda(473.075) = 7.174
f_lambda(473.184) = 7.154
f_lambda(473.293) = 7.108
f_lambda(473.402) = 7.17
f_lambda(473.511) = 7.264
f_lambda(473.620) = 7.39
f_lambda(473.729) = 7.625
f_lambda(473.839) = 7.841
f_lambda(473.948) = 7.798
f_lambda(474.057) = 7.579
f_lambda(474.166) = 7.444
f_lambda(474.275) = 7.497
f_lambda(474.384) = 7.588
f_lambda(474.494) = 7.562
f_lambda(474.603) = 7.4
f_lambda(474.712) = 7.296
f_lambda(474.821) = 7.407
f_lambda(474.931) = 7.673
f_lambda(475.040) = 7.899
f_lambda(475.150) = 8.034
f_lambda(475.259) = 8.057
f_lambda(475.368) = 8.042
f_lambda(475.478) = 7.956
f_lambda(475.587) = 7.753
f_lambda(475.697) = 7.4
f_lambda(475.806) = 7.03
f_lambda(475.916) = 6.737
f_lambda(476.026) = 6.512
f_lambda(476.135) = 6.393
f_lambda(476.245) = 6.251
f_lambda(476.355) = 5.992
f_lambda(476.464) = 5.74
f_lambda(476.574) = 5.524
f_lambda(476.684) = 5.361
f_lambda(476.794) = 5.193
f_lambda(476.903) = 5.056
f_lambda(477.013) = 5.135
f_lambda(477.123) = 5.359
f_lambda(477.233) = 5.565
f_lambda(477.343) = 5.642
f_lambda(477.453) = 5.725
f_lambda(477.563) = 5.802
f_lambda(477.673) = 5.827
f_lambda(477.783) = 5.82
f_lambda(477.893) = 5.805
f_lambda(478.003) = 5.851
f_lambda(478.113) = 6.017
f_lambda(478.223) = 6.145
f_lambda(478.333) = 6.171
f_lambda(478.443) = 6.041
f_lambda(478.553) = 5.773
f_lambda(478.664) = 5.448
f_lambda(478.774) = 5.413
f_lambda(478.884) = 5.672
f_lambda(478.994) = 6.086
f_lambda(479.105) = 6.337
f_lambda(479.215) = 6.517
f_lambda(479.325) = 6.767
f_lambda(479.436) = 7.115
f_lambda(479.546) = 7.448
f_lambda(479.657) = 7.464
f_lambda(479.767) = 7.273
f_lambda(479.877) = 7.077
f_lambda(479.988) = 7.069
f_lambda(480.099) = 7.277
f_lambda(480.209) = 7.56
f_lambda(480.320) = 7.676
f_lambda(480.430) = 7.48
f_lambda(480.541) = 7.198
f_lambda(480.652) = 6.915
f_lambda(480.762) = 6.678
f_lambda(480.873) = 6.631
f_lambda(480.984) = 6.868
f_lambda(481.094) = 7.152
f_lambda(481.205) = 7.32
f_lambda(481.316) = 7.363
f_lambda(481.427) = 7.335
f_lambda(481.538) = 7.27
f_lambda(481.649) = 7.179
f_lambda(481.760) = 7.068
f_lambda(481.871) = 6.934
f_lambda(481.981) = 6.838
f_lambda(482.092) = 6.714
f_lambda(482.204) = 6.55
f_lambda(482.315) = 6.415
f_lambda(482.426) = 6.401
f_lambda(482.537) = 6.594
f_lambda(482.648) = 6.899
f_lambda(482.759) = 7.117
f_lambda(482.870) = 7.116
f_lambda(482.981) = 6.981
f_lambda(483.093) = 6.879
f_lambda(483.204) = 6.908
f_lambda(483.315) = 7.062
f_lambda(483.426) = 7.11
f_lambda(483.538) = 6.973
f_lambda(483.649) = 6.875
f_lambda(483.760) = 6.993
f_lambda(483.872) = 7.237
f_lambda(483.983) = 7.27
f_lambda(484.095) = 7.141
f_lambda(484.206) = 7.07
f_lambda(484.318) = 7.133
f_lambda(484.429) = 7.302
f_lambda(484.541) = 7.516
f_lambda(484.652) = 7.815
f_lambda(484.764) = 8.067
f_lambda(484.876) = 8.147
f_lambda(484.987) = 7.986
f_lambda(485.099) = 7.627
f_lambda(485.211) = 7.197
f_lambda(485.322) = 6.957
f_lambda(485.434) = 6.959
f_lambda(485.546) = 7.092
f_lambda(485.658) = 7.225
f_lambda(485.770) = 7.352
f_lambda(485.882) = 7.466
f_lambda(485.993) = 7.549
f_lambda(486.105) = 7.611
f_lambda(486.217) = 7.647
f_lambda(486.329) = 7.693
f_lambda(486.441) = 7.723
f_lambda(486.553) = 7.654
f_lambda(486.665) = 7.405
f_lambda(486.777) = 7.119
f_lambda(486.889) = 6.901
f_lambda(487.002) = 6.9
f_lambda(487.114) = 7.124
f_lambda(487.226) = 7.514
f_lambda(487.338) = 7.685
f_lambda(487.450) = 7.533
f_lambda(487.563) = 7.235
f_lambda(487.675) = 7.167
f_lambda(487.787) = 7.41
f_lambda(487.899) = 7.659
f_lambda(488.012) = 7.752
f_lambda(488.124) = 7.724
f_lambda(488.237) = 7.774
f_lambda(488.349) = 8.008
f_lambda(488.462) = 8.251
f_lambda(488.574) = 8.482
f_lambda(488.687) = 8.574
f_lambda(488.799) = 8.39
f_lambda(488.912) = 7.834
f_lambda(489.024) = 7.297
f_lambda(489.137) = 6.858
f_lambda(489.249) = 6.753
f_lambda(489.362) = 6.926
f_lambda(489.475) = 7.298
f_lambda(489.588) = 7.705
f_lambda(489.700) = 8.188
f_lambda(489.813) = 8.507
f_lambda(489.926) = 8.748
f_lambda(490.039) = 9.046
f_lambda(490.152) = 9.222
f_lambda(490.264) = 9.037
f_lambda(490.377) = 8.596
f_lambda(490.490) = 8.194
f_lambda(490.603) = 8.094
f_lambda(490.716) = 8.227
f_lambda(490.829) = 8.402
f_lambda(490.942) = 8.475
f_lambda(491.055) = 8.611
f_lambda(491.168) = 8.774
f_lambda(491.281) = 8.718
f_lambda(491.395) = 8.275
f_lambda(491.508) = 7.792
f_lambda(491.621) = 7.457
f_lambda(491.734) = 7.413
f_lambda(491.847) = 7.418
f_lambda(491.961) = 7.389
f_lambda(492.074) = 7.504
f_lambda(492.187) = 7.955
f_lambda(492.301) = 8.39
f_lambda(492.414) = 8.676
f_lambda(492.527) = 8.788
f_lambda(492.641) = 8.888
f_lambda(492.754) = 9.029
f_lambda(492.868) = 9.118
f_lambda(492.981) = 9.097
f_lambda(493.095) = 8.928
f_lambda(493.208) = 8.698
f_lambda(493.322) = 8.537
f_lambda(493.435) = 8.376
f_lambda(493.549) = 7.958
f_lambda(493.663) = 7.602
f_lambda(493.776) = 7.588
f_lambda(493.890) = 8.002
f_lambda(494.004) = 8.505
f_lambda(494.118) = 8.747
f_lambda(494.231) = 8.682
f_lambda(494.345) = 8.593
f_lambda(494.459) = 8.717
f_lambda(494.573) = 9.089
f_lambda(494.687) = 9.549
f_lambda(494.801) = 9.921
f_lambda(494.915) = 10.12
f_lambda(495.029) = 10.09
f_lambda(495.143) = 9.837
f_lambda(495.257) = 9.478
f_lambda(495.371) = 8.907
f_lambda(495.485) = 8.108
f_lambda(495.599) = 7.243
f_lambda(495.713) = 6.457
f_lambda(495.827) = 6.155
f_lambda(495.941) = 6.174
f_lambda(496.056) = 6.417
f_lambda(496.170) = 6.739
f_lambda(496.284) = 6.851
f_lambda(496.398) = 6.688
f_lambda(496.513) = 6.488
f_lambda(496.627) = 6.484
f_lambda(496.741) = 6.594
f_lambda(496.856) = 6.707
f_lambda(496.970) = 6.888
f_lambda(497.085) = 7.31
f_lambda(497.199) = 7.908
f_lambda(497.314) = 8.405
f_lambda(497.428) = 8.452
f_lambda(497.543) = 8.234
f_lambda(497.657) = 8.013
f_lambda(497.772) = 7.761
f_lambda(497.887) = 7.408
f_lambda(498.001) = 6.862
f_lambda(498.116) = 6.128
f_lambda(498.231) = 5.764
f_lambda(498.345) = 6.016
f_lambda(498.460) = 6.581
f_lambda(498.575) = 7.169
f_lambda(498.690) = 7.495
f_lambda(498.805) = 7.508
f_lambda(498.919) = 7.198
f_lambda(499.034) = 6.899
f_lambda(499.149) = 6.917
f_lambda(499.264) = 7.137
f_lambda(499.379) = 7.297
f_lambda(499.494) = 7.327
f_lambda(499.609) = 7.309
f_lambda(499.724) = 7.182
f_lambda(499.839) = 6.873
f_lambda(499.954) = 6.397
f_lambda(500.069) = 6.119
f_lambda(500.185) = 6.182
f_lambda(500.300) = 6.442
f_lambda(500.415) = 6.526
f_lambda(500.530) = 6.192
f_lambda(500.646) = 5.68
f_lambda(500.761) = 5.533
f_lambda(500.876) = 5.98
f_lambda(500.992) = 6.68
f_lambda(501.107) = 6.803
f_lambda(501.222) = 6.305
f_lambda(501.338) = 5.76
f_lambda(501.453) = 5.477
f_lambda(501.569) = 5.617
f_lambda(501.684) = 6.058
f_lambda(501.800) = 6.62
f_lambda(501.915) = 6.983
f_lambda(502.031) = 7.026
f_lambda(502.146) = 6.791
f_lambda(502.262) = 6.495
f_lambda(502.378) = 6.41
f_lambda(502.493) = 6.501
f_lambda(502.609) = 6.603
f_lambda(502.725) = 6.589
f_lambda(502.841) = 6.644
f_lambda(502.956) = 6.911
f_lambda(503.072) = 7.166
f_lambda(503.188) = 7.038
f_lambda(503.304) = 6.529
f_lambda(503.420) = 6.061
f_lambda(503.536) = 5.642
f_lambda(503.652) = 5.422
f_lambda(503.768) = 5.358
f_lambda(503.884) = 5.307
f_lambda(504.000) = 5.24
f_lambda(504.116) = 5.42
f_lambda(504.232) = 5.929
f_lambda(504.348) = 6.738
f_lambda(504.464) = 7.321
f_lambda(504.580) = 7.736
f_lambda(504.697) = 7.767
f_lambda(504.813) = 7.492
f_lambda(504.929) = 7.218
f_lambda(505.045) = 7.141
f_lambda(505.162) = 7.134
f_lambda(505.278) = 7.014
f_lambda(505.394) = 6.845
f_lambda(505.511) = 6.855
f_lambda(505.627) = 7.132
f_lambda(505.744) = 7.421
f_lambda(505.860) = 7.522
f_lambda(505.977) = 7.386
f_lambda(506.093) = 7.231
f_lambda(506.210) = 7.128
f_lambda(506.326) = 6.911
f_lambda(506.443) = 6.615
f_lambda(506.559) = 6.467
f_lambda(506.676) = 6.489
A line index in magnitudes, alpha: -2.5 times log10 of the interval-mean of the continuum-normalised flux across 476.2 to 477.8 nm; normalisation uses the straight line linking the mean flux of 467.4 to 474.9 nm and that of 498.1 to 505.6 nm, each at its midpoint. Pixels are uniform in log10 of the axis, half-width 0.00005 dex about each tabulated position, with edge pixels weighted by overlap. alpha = 0.25 mag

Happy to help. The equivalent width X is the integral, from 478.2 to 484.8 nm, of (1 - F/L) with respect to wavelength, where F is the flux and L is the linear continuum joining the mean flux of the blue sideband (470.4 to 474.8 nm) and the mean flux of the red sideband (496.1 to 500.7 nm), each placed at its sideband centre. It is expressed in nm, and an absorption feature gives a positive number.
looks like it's 0.23 nm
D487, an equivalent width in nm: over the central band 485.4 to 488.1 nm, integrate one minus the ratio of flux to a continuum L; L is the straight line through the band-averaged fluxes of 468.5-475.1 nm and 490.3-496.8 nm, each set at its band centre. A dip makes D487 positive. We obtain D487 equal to 0.17 nm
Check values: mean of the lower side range 7.25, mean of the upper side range 8.17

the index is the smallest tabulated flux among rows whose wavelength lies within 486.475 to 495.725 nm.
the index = 6.457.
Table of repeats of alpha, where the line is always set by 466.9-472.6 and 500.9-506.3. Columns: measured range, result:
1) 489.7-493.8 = -0.233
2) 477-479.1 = 0.198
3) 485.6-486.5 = -0.106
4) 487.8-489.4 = -0.139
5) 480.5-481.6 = -0.027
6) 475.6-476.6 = 0.078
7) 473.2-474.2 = -0.070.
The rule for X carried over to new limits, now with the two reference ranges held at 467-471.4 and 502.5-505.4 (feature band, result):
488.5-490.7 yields -0.45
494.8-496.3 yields -0.30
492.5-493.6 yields -0.34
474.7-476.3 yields -0.11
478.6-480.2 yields 0.04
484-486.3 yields -0.22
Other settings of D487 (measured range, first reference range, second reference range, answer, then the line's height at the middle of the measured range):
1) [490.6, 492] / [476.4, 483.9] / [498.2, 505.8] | -0.32 nm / 6.57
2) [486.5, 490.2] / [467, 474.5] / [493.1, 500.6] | -0.16 nm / 7.4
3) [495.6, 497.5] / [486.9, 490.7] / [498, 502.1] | 0.00 nm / 6.96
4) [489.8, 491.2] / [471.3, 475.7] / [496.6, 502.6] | -0.32 nm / 7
